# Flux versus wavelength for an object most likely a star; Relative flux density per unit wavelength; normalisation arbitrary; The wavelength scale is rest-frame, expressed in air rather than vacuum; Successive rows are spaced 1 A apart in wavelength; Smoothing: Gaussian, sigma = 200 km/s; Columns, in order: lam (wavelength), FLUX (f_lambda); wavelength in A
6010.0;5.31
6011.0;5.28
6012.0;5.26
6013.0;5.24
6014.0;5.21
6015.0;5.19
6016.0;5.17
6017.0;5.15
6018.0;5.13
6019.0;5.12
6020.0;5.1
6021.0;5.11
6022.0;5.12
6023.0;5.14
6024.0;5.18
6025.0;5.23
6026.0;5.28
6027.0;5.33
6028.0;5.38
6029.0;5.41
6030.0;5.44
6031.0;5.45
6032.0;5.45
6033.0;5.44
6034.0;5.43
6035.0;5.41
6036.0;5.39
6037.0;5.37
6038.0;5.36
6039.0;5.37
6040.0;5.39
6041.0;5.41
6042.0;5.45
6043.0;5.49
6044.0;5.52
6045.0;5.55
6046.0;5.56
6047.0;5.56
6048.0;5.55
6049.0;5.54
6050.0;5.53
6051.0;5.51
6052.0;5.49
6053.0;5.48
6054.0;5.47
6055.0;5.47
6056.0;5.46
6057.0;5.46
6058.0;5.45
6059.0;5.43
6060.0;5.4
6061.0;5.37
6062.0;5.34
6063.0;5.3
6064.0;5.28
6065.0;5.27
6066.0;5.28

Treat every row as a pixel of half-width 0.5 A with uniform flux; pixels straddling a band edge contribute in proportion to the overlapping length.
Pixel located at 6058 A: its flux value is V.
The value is 5.45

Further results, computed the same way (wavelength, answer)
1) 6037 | 5.37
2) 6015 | 5.19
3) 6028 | 5.38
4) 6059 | 5.43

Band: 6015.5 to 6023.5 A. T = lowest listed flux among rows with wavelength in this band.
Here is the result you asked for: 5.1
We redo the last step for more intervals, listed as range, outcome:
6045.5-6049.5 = 5.54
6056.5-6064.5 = 5.28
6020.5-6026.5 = 5.11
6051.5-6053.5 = 5.48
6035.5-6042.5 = 5.36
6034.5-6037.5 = 5.37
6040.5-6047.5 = 5.41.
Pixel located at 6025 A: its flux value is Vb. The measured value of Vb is 5.23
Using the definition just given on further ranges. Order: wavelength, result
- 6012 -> 5.26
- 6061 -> 5.37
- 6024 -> 5.18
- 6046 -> 5.56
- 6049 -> 5.54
